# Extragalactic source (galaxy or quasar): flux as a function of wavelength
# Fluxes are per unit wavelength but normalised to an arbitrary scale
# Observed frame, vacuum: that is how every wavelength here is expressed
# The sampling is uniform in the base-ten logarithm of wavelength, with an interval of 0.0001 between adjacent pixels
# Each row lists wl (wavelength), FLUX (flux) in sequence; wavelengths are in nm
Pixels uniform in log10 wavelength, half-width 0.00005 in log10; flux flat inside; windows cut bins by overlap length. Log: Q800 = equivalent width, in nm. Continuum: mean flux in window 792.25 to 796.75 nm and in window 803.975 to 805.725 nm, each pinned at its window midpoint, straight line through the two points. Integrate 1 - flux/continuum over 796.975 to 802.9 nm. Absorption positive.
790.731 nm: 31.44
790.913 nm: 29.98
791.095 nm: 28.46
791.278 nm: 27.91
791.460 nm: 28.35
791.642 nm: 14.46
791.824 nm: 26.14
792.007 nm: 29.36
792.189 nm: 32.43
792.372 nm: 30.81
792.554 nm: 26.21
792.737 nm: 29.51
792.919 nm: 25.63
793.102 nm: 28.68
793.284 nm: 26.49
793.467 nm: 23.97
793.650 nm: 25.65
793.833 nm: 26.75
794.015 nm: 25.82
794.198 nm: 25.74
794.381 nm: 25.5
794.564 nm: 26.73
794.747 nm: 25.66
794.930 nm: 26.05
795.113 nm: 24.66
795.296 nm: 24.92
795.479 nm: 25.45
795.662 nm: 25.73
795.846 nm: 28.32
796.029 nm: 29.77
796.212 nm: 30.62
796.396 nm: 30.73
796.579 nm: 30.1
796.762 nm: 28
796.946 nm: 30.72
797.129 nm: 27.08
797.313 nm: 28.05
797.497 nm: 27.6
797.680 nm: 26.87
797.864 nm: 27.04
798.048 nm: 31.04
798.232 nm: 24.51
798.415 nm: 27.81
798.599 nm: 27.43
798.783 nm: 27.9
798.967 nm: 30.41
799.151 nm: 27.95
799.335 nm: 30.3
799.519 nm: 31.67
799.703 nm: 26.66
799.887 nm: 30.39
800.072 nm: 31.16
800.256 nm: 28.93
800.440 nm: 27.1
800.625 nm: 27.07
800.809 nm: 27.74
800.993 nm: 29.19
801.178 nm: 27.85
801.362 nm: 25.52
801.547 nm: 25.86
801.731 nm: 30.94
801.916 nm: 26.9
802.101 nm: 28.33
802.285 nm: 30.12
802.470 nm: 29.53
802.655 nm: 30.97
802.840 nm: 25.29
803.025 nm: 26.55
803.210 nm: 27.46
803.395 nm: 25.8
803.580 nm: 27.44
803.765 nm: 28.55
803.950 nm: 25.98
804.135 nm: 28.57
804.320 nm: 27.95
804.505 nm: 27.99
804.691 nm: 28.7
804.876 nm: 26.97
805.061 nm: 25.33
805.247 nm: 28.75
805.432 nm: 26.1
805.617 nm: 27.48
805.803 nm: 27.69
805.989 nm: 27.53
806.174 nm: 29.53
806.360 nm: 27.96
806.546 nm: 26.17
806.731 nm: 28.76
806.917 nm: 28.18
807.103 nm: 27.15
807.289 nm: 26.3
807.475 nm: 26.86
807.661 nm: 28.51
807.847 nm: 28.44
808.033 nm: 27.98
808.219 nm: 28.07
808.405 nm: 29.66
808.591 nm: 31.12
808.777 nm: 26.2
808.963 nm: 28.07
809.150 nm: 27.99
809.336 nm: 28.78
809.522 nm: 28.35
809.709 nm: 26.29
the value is -0.22 nm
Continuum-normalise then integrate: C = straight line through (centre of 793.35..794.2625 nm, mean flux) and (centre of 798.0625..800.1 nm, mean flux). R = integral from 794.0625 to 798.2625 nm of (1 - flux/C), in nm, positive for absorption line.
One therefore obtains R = -0.07 nm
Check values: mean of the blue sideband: 25.6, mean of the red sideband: 28.8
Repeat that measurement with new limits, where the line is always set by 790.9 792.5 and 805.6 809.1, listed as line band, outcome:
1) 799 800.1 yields -0.077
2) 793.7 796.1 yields 0.115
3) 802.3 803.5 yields 0.002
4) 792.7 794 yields 0.045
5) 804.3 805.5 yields 0.022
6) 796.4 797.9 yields -0.042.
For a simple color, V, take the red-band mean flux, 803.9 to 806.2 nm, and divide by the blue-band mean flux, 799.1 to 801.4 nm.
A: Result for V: 0.96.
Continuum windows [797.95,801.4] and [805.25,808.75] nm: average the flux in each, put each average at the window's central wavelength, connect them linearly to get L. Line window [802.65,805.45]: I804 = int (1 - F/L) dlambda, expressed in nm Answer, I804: 0.09 nm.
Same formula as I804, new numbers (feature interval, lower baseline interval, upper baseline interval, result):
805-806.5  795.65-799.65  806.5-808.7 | 0.04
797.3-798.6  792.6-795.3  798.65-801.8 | 0.01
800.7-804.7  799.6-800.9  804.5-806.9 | 0.03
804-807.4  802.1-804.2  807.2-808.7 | 0.06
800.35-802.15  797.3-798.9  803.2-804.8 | 0.00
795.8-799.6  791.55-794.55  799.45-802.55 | -0.15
